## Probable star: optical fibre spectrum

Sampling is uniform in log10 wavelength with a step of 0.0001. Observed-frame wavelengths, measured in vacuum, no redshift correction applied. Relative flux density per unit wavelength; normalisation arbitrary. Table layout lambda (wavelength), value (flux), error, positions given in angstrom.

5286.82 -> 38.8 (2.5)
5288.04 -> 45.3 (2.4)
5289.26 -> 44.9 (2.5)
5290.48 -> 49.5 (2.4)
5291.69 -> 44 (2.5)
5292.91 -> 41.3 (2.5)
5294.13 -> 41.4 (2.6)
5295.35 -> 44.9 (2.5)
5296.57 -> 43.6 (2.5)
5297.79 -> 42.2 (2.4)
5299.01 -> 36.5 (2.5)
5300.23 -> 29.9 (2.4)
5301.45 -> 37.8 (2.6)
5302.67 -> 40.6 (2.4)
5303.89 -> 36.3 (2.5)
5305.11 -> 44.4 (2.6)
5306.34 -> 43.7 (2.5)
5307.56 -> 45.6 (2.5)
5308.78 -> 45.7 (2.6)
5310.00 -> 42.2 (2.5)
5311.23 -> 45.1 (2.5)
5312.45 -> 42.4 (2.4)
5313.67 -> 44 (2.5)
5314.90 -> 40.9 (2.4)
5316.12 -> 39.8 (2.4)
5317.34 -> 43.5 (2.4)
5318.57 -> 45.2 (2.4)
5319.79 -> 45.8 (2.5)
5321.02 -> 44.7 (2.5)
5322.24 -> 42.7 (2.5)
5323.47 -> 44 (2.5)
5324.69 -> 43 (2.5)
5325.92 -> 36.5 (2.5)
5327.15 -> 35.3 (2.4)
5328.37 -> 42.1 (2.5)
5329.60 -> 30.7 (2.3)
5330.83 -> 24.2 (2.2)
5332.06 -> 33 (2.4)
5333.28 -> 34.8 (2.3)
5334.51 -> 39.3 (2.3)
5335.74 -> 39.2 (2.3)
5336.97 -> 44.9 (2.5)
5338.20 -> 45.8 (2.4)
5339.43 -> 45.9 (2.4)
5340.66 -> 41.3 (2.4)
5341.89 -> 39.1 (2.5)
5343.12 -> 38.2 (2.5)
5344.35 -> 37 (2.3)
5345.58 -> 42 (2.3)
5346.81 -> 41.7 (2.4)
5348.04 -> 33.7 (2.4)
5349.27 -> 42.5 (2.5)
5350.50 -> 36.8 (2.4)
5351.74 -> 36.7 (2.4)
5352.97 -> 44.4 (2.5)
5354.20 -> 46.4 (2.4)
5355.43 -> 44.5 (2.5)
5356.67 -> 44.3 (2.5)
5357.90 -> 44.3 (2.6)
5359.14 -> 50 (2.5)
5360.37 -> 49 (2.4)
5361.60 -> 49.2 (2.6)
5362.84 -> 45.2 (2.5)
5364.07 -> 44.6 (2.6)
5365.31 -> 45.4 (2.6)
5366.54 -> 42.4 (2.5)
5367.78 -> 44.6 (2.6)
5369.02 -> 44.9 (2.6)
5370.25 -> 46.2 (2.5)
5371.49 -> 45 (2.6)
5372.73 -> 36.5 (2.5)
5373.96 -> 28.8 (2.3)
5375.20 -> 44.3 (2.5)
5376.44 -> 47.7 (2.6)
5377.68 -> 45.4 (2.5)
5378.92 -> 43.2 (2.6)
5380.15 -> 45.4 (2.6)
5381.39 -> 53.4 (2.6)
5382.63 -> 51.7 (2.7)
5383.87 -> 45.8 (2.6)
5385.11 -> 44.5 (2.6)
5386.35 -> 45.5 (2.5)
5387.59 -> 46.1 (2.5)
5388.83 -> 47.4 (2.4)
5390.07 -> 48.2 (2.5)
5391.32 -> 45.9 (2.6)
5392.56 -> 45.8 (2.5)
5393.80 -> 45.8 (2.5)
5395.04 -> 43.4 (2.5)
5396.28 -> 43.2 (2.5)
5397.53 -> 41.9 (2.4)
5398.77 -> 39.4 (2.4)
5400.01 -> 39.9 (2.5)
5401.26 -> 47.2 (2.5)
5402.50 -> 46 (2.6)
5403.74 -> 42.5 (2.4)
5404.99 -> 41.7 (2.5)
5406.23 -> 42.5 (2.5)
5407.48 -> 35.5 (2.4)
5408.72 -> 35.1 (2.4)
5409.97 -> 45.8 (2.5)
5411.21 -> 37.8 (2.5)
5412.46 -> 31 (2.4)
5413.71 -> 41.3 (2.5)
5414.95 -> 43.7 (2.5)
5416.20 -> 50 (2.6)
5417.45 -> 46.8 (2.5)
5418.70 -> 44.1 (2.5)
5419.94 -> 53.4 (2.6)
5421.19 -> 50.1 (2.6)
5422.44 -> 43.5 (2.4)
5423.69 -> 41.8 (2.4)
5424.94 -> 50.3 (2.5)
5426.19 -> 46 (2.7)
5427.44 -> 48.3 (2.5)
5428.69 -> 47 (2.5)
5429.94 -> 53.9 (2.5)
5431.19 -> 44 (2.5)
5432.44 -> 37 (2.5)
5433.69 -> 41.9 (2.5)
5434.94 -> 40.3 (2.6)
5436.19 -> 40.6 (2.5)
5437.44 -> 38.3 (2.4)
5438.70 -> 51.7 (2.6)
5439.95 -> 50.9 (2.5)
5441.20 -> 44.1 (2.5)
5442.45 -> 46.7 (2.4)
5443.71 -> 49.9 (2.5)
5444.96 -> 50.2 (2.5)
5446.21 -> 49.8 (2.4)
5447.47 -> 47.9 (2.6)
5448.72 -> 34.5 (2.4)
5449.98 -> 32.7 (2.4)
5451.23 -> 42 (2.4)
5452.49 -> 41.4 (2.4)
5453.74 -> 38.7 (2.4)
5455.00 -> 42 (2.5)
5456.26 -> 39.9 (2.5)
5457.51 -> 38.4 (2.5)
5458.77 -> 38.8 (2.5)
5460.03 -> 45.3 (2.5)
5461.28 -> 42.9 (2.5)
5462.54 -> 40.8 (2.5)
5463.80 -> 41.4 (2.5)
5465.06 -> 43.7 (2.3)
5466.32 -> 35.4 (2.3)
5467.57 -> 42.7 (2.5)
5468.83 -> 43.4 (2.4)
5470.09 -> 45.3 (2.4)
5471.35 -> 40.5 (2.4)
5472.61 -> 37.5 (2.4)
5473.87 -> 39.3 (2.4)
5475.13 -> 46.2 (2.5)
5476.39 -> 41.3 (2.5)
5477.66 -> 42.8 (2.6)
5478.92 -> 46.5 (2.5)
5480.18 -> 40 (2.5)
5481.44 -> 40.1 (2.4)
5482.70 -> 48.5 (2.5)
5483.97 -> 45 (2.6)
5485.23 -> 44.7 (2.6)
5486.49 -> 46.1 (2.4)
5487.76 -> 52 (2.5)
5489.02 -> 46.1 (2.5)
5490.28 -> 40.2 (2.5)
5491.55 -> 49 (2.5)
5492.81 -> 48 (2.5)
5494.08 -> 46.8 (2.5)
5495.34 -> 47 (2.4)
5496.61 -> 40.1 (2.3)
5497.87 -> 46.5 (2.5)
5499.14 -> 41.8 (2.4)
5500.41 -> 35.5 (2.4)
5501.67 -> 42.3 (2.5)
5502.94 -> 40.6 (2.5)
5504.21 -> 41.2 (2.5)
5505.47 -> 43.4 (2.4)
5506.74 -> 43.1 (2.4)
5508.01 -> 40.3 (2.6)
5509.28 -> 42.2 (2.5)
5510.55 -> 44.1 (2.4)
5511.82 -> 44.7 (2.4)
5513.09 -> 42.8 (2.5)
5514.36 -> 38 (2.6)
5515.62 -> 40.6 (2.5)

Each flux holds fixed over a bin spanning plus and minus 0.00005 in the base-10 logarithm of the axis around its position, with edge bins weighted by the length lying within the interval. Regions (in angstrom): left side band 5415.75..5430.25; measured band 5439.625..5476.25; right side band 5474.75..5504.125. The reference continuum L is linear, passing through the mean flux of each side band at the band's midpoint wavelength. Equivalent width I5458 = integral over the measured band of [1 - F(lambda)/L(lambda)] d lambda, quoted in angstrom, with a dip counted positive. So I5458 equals 2.8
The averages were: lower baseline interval 47.8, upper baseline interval 44.1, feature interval 42.4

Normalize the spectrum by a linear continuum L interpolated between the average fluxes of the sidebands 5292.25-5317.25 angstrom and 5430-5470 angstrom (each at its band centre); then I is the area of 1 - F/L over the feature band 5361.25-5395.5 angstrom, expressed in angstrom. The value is -2.42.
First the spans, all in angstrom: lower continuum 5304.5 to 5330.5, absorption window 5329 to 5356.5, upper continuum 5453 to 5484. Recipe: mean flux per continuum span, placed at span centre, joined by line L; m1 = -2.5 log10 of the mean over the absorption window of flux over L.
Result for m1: 0.07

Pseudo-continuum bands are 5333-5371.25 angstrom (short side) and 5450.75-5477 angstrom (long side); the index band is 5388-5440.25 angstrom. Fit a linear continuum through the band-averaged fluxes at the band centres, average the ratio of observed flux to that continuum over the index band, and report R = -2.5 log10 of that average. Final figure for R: -0.05 mag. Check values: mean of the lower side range 42.8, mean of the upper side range 41.3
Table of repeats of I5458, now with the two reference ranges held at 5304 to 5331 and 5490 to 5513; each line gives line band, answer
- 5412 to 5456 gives -1.9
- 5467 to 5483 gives 0.2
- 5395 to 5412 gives 0.4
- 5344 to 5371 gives -1.0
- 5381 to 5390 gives -1.2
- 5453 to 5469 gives 0.7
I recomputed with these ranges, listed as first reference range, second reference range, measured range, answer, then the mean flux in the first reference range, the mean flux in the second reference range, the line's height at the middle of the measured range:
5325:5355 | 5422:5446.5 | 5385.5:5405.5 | -0.68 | 38.9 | 45.8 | 43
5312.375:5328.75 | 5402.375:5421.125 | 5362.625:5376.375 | -0.09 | 42.1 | 42.6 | 42.4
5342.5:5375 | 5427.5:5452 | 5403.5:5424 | 0.51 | 42.5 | 44.5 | 43.8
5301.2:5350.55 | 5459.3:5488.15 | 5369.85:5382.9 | -0.85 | 40.6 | 43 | 41.4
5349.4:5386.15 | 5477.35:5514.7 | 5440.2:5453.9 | 0.06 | 44.5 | 43.7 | 44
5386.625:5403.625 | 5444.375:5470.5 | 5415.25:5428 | -1.16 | 44.6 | 41.7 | 43.4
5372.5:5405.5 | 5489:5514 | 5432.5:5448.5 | -0.58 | 44.4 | 43.1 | 43.8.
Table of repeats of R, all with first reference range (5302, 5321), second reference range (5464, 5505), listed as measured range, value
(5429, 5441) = -0.03 mag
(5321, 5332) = 0.15 mag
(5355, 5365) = -0.08 mag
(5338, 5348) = 0.06 mag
